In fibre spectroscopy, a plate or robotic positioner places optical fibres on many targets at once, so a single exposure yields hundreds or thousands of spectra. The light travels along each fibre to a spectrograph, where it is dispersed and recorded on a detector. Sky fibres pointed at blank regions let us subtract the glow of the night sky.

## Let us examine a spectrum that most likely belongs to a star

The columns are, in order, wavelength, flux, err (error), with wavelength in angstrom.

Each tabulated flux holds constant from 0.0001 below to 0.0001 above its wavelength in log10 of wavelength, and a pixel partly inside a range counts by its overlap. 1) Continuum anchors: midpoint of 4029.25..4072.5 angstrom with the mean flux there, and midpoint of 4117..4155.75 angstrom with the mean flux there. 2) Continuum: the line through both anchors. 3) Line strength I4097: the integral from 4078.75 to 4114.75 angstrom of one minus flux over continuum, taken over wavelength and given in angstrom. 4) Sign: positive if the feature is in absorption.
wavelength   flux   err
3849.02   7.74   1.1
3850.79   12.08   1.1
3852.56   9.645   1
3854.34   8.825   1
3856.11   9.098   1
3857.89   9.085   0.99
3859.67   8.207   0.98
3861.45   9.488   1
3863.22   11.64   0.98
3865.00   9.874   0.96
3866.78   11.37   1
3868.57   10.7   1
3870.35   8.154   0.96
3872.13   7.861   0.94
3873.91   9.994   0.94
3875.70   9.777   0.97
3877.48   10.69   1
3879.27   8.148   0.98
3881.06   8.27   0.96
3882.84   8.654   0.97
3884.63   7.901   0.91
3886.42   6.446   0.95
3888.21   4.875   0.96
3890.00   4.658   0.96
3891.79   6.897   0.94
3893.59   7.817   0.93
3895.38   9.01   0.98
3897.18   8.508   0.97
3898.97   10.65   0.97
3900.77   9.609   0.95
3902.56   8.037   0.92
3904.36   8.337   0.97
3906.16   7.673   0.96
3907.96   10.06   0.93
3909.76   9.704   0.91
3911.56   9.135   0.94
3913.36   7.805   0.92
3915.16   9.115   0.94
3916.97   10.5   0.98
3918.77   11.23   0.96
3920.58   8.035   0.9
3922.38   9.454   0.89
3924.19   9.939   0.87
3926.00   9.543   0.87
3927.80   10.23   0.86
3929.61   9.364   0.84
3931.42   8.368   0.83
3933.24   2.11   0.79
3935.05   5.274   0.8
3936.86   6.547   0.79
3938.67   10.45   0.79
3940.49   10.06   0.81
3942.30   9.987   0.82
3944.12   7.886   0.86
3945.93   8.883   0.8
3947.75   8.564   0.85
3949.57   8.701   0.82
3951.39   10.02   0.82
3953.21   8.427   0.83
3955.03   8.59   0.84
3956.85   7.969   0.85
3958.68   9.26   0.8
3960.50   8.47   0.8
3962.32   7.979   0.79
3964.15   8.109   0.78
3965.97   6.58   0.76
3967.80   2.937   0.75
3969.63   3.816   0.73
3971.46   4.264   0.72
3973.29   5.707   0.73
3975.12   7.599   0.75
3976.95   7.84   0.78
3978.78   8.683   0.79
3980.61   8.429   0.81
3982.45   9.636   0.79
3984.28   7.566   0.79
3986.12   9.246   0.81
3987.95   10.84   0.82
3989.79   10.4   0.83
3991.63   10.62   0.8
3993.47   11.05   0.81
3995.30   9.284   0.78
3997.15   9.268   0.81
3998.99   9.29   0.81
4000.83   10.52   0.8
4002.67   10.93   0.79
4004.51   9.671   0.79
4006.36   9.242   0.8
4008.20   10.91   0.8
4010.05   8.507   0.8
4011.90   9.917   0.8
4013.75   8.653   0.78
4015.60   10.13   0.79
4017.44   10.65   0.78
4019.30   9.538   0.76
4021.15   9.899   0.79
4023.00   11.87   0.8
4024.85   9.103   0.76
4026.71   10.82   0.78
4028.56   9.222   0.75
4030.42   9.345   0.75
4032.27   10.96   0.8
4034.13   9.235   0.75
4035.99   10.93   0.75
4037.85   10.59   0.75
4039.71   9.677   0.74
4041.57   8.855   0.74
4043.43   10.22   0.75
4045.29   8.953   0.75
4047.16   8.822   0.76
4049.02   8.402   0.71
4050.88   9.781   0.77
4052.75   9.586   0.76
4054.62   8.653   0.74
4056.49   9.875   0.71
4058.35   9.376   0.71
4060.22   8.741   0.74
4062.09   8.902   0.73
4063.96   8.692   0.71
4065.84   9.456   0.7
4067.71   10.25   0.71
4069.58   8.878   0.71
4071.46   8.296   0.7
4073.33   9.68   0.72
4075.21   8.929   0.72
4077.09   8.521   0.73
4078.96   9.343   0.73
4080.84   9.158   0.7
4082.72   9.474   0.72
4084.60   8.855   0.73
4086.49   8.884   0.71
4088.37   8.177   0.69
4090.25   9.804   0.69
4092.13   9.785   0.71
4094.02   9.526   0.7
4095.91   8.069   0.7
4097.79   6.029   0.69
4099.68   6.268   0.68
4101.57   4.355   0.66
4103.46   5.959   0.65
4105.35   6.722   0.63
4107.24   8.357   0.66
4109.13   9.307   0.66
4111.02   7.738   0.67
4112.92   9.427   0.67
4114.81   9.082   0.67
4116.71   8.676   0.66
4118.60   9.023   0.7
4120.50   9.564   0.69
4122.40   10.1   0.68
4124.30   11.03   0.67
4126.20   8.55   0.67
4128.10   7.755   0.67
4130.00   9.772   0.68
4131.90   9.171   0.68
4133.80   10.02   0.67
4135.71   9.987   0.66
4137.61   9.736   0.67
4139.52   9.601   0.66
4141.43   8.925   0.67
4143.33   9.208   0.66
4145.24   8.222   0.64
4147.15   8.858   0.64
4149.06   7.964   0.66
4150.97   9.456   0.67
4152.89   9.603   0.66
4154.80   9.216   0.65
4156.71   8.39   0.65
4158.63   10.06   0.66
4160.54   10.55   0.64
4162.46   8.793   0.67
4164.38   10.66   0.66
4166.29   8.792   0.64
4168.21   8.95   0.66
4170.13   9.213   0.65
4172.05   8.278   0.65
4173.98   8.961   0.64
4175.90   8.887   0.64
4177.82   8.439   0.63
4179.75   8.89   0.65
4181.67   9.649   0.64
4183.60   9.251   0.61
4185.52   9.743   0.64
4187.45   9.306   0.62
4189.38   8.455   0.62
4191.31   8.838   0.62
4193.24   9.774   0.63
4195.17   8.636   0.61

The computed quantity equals 4.5 angstrom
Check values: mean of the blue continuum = 9.41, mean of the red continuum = 9.28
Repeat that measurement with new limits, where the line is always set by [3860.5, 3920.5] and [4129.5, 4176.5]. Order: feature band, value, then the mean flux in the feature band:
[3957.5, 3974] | 4.8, 6.38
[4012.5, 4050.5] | -3.1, 9.8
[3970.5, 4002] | 0.5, 8.85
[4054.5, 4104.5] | 3.0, 8.58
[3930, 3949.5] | 2.3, 7.89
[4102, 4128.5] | 1.7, 8.6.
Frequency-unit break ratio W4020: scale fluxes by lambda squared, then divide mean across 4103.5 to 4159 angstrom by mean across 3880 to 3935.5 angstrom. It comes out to 1.2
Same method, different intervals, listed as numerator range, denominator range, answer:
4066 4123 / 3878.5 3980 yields 1.15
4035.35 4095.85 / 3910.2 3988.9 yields 1.19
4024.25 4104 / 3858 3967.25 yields 1.12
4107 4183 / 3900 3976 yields 1.24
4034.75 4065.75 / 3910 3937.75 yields 1.18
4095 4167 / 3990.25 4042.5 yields 0.93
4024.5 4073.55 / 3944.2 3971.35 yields 1.30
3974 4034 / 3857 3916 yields 1.18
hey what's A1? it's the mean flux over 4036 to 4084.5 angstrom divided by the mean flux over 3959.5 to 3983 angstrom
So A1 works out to 1.34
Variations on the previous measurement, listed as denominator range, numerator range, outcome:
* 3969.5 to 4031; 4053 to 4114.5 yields 0.92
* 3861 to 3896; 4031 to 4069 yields 1.10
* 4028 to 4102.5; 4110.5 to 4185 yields 1.02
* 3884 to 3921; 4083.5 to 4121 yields 0.97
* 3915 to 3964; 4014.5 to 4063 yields 1.12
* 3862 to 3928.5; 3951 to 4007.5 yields 0.95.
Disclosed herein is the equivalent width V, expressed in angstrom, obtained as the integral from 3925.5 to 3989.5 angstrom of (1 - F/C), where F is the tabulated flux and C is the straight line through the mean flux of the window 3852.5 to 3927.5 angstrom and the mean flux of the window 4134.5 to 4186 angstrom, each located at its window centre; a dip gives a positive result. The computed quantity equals 7.3 angstrom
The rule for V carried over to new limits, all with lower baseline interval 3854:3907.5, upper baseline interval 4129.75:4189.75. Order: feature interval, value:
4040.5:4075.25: -0.6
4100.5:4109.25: 2.3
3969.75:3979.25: 2.6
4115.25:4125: -0.5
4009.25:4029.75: -2.1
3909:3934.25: -0.3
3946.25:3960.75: 0.1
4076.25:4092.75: 0.0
